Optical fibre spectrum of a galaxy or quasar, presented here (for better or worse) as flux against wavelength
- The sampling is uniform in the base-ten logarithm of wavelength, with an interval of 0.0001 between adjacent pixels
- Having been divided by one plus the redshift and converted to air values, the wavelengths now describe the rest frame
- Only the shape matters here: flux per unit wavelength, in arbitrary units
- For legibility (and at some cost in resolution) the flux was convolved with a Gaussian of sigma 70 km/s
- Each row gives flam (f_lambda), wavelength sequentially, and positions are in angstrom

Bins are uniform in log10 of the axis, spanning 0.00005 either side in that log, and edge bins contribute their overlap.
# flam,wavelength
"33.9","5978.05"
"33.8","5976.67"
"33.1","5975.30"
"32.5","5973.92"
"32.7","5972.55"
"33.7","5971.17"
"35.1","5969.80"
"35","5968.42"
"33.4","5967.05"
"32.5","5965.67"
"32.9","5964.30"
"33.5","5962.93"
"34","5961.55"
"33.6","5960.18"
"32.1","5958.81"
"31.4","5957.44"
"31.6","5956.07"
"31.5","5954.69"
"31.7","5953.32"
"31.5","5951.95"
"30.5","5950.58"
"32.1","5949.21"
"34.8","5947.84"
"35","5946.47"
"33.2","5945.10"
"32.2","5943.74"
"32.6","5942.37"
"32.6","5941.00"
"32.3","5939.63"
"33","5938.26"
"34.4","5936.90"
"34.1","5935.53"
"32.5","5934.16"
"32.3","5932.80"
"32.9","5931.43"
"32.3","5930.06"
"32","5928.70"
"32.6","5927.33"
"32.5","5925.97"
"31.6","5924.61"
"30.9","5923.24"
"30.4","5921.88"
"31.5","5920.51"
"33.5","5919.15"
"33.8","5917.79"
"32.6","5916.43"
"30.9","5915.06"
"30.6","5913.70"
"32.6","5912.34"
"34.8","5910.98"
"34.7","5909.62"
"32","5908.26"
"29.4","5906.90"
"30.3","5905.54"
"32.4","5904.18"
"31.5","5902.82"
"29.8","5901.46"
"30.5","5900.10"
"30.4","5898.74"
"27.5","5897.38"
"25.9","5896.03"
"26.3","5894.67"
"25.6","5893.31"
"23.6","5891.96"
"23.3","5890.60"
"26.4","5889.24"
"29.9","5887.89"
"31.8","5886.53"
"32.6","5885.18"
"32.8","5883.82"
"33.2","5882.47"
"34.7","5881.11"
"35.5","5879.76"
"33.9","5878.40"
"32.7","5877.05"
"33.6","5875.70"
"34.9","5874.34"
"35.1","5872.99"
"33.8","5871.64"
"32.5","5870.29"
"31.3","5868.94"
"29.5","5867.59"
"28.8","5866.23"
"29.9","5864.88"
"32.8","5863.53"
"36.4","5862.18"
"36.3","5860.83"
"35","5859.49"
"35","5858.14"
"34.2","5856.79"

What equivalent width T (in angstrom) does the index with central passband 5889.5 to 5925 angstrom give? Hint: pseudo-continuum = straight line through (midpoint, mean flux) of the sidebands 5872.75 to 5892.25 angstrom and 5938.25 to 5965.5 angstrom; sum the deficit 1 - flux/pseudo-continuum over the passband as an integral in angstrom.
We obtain 2.01 angstrom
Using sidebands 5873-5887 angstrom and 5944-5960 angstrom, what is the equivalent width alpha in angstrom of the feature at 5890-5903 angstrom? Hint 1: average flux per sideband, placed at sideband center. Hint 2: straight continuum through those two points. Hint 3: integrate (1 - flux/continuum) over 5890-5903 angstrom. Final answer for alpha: 2.4 angstrom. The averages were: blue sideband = 33.7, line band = 27.3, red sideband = 32.4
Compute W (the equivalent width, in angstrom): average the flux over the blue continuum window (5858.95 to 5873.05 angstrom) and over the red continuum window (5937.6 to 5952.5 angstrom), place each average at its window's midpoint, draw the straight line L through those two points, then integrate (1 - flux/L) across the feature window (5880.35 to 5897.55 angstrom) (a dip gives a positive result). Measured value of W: 2.07 angstrom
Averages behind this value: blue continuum 32.8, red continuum 32.7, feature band 28.8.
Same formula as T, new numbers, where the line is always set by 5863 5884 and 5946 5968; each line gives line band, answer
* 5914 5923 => 0.2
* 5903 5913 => 0.1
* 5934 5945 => -0.1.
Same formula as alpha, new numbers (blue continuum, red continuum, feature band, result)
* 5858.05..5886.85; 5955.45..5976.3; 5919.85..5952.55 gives 0.7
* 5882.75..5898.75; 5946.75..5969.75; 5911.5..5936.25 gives -1.5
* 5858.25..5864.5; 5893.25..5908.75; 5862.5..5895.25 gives 1.4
